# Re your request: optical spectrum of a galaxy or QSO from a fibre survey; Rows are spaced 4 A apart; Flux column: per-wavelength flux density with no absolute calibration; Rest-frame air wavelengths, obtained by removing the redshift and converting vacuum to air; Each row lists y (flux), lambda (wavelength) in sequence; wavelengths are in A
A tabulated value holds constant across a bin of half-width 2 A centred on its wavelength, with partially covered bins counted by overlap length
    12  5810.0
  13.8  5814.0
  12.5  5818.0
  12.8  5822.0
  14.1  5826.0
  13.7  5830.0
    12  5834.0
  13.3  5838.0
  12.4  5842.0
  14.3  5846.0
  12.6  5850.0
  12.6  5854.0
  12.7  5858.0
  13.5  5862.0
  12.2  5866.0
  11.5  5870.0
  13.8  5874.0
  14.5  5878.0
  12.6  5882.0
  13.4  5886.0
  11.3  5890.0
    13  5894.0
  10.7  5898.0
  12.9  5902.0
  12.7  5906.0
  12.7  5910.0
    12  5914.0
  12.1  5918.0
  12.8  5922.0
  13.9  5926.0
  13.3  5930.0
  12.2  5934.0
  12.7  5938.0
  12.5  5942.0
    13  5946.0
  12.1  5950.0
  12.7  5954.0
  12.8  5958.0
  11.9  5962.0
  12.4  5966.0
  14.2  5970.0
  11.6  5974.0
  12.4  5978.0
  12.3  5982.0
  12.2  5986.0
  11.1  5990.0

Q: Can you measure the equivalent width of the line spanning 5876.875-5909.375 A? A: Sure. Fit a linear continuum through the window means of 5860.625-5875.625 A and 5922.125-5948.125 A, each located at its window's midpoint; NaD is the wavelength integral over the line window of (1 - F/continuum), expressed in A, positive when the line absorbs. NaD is 0.5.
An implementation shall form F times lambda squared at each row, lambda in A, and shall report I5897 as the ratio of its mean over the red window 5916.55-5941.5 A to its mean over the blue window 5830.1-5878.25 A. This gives 1.0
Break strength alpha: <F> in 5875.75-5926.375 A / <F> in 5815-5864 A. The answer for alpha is 0.97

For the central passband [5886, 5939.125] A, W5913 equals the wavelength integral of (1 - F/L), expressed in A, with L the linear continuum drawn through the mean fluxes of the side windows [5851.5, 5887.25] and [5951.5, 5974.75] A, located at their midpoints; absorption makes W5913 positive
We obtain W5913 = 1.2 A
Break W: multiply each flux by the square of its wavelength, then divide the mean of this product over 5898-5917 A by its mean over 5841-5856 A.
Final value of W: 0.97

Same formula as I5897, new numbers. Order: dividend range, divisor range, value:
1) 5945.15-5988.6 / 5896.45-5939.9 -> 1.01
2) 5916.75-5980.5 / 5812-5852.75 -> 1.00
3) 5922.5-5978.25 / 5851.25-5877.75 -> 1.02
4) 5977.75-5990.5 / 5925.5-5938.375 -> 0.95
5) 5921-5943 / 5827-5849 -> 1.01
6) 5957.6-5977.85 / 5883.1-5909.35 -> 1.04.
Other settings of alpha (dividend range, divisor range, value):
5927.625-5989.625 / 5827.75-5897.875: 0.97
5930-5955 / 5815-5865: 0.97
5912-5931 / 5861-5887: 0.98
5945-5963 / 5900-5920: 1.00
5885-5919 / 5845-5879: 0.95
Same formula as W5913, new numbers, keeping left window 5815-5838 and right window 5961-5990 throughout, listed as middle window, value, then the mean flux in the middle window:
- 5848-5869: 0.4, 12.7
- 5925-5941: -0.5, 12.9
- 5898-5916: 0.5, 12.4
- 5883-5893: 0.3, 12.4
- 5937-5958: -0.2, 12.6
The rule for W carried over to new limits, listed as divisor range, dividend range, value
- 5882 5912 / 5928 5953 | 1.03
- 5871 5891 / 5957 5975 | 0.99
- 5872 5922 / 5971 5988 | 1.00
